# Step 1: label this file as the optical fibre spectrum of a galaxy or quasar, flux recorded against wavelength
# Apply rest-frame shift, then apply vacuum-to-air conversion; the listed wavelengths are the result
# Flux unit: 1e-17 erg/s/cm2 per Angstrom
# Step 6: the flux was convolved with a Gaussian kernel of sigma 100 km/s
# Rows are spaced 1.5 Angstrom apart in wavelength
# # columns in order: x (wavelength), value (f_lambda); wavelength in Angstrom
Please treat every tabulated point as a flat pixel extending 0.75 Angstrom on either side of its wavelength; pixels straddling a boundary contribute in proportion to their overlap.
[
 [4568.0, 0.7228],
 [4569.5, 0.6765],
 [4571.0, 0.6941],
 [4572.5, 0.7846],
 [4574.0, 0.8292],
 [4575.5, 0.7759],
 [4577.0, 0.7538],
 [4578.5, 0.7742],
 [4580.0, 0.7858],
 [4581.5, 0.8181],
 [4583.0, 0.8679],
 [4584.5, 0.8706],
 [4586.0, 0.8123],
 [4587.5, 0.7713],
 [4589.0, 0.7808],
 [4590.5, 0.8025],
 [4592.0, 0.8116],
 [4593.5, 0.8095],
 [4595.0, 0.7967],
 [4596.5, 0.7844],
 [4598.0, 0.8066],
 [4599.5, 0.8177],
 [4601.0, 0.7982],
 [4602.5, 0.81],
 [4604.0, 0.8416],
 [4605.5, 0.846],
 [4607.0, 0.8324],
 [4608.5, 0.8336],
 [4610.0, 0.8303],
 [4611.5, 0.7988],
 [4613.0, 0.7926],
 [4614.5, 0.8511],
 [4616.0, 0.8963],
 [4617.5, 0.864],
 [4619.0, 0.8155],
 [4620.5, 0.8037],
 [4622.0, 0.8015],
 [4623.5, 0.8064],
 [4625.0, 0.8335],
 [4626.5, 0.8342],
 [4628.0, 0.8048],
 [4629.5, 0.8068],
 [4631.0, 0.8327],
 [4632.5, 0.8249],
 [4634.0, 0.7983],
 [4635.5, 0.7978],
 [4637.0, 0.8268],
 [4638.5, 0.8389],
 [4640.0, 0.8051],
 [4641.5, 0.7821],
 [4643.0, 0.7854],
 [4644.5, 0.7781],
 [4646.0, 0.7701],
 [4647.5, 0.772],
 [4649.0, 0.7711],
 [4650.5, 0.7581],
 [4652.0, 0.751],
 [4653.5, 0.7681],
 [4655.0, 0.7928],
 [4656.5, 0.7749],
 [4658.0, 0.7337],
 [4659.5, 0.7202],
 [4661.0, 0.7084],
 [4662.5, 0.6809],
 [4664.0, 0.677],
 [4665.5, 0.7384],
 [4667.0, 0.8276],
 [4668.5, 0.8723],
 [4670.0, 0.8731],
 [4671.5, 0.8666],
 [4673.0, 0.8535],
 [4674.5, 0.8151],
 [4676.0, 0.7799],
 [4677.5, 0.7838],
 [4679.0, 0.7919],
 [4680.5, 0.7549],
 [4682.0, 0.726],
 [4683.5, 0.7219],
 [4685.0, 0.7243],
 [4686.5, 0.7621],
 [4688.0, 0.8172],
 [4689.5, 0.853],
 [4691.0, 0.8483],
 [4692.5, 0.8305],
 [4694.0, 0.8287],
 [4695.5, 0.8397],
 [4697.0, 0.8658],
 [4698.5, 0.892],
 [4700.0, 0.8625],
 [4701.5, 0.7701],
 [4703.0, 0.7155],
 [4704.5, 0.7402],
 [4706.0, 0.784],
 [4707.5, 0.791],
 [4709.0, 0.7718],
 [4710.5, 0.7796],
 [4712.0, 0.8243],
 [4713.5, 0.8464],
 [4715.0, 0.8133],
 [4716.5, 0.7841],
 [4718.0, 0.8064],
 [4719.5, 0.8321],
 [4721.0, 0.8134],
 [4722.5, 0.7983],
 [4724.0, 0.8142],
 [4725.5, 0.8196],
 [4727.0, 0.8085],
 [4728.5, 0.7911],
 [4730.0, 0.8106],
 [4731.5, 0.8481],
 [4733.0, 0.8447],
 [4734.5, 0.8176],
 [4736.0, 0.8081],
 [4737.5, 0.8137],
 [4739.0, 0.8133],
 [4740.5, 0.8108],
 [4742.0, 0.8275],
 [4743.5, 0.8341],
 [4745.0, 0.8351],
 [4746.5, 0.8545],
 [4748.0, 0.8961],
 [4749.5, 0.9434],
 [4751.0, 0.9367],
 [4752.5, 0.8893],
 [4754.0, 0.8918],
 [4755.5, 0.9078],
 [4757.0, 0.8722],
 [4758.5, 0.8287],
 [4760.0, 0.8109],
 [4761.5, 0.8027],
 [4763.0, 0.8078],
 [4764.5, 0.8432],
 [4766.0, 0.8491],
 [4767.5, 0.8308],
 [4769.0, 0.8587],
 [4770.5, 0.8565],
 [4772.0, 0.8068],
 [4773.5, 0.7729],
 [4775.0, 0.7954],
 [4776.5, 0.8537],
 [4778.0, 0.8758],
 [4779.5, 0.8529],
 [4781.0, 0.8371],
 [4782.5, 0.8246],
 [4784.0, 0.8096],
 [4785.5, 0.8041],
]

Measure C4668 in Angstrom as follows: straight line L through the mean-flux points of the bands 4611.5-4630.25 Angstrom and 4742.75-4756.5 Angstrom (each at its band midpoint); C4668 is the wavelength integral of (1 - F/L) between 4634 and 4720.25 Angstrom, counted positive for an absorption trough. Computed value 6.19 Angstrom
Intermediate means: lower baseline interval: 0.825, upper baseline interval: 0.887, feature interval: 0.791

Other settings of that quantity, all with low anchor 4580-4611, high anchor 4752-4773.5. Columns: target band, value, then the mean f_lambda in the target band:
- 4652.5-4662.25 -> 0.9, 0.746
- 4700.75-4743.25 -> 1.7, 0.804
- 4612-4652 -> 0.7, 0.809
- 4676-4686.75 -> 1.0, 0.754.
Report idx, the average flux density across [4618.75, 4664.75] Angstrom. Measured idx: 0.782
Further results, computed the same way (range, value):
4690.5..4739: 0.813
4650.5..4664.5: 0.736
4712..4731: 0.812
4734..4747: 0.823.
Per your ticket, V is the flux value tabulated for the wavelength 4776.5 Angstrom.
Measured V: 0.8537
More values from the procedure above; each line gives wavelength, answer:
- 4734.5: 0.8176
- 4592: 0.8116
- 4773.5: 0.7729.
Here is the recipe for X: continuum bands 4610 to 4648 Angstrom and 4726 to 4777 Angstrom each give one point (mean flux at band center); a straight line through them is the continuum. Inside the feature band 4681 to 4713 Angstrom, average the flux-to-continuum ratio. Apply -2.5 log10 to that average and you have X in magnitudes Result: 0.041 mag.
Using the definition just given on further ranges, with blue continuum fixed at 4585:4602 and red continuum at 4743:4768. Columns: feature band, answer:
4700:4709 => 0.10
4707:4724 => 0.05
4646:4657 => 0.07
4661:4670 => 0.09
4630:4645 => 0.01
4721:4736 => 0.05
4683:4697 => 0.04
